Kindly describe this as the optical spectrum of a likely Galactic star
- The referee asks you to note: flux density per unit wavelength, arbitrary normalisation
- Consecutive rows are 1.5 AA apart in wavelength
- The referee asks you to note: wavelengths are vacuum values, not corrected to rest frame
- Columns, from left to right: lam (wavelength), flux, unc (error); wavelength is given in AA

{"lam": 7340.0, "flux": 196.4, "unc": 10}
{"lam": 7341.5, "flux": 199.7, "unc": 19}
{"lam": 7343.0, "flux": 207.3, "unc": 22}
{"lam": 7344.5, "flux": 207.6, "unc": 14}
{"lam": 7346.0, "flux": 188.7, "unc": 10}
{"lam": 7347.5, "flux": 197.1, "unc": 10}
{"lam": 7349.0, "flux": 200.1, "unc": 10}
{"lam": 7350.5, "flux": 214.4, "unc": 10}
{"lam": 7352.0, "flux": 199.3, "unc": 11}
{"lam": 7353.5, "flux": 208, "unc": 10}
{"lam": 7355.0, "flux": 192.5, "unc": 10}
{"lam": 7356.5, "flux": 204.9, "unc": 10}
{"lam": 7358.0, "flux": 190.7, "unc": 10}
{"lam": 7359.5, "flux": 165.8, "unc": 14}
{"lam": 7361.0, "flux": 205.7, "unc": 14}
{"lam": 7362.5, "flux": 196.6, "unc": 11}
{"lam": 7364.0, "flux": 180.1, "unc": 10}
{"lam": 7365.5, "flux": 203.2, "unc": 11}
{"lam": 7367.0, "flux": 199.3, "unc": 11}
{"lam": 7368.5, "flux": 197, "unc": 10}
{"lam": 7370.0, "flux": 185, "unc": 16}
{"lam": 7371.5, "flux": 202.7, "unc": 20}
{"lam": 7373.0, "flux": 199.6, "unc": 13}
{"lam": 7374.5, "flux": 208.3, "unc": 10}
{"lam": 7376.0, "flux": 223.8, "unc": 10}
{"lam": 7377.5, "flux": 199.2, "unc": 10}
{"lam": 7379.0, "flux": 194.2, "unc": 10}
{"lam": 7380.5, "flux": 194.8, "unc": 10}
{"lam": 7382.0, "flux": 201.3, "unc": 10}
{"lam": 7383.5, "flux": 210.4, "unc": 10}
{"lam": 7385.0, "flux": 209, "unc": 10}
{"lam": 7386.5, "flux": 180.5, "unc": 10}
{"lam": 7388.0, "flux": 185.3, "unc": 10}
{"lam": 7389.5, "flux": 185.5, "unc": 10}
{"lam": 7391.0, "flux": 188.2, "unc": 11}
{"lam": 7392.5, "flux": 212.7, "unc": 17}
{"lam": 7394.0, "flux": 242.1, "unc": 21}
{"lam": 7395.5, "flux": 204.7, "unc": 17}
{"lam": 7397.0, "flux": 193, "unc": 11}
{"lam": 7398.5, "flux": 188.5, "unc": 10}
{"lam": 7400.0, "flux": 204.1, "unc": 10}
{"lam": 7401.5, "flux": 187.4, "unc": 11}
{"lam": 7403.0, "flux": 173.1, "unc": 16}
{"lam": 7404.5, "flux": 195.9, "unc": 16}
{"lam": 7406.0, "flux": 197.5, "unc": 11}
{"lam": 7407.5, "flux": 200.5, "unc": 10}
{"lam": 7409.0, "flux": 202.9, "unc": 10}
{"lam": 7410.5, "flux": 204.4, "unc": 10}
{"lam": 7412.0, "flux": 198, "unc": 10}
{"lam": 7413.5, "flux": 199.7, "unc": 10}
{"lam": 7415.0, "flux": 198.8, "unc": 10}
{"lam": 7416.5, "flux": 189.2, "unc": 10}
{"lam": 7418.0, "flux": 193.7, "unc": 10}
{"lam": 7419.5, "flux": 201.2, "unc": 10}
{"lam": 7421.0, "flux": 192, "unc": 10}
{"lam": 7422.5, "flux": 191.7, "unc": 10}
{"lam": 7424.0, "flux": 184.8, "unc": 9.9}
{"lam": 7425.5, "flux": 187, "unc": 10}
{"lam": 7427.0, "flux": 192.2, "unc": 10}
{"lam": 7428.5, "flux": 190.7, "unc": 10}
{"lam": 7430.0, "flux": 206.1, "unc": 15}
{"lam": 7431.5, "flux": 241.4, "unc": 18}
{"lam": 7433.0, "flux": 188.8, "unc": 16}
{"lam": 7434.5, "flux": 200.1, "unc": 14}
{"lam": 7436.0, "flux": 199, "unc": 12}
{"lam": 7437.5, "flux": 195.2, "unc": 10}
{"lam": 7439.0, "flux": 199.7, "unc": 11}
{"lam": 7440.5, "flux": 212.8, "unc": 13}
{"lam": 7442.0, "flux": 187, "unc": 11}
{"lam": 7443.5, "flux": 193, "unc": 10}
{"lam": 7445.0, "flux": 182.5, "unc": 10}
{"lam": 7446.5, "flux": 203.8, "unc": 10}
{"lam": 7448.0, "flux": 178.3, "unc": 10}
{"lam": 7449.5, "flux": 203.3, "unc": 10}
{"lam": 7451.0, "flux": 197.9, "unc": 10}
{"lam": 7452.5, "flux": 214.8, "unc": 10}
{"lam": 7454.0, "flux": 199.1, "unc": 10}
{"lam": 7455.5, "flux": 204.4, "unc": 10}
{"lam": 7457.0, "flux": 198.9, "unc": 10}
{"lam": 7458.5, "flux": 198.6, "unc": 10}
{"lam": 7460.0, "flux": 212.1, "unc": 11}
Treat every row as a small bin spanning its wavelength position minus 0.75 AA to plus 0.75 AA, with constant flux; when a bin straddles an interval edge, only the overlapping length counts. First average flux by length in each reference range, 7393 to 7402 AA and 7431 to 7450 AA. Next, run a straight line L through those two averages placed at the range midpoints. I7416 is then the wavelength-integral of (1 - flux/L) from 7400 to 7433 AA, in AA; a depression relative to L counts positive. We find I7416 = 0.79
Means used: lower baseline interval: 204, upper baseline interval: 198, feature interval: 197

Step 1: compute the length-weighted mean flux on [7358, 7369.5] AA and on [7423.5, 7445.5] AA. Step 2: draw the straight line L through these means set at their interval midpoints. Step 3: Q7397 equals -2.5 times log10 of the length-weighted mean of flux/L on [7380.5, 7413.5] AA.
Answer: -0.019 mag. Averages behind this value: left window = 192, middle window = 198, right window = 198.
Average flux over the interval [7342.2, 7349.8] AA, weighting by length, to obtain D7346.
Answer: 200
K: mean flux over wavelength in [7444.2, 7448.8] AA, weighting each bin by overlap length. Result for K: 188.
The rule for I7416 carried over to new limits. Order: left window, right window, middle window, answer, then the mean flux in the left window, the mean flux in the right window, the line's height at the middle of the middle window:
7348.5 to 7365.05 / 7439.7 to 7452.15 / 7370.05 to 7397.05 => -0.79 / 196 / 195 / 196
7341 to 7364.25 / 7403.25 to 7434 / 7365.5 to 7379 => -0.26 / 198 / 197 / 198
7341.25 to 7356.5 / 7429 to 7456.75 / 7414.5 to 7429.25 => 0.63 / 202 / 200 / 201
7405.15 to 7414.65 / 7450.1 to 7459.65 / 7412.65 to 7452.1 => 0.95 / 200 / 203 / 202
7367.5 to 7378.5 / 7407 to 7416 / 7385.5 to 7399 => 0.20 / 202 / 200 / 201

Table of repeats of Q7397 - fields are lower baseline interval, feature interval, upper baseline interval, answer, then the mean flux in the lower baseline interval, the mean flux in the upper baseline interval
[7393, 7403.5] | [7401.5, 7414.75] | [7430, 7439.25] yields 0.028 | 200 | 204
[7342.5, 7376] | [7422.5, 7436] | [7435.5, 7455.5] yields -0.004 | 198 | 198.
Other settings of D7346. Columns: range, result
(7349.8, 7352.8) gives 207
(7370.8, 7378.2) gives 207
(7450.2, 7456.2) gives 204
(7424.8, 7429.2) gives 190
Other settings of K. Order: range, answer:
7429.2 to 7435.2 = 209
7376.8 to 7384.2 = 200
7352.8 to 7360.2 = 192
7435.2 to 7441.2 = 202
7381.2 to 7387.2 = 200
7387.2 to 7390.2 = 185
